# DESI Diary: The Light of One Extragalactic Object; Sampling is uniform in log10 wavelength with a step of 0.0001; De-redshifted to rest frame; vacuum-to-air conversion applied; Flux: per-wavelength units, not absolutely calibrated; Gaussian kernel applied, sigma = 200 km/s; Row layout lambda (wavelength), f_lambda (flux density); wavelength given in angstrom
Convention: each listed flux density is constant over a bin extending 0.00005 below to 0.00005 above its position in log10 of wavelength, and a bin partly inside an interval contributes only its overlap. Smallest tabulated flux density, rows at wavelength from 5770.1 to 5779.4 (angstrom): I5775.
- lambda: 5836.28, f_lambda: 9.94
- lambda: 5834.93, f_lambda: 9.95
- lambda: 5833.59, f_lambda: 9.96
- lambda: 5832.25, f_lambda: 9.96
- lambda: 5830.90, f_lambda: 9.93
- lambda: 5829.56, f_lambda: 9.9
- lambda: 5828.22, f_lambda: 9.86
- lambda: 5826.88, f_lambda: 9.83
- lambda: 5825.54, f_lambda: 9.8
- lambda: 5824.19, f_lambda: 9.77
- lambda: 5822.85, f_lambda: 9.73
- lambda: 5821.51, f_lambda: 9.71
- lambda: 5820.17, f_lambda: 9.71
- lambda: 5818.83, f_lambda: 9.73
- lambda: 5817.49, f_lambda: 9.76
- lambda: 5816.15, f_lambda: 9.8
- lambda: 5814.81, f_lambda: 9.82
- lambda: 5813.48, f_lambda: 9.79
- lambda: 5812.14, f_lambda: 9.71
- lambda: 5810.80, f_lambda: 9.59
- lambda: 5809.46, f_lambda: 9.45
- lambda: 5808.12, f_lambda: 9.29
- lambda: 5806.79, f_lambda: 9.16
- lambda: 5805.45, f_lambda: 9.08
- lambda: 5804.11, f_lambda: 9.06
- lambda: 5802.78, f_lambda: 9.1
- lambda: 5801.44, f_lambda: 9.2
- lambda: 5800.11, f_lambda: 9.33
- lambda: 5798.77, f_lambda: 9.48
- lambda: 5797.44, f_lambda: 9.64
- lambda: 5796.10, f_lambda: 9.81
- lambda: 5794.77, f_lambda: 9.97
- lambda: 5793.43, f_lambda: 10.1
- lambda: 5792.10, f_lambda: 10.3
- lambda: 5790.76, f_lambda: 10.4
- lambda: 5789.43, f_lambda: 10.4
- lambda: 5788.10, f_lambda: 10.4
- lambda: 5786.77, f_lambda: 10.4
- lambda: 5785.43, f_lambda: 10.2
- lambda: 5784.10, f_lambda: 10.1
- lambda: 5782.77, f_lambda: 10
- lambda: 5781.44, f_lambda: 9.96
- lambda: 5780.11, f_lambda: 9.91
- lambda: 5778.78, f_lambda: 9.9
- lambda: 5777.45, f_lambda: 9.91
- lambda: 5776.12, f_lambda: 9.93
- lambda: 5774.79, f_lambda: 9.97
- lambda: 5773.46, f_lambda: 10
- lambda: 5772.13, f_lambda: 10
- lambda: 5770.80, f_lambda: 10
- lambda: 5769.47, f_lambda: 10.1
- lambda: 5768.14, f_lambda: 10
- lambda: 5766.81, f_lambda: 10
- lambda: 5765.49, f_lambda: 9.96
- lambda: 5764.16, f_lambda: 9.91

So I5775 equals 9.9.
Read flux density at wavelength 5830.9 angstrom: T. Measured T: 9.93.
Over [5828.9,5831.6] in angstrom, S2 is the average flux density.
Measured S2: 9.9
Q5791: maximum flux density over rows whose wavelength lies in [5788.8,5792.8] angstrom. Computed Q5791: 10.4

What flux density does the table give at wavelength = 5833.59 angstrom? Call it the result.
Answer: 9.96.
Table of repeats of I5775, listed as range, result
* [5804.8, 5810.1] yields 9.08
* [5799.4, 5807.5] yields 9.06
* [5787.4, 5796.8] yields 9.81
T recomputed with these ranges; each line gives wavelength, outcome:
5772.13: 10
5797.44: 9.64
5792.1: 10.3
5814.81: 9.82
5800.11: 9.33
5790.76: 10.4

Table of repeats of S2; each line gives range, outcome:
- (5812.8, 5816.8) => 9.82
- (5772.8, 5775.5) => 9.98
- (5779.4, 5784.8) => 10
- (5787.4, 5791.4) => 10.4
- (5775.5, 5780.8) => 9.92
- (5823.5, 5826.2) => 9.76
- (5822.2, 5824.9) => 9.72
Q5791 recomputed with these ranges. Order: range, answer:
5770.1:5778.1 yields 10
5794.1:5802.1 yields 9.97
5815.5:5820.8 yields 9.8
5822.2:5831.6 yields 9.93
